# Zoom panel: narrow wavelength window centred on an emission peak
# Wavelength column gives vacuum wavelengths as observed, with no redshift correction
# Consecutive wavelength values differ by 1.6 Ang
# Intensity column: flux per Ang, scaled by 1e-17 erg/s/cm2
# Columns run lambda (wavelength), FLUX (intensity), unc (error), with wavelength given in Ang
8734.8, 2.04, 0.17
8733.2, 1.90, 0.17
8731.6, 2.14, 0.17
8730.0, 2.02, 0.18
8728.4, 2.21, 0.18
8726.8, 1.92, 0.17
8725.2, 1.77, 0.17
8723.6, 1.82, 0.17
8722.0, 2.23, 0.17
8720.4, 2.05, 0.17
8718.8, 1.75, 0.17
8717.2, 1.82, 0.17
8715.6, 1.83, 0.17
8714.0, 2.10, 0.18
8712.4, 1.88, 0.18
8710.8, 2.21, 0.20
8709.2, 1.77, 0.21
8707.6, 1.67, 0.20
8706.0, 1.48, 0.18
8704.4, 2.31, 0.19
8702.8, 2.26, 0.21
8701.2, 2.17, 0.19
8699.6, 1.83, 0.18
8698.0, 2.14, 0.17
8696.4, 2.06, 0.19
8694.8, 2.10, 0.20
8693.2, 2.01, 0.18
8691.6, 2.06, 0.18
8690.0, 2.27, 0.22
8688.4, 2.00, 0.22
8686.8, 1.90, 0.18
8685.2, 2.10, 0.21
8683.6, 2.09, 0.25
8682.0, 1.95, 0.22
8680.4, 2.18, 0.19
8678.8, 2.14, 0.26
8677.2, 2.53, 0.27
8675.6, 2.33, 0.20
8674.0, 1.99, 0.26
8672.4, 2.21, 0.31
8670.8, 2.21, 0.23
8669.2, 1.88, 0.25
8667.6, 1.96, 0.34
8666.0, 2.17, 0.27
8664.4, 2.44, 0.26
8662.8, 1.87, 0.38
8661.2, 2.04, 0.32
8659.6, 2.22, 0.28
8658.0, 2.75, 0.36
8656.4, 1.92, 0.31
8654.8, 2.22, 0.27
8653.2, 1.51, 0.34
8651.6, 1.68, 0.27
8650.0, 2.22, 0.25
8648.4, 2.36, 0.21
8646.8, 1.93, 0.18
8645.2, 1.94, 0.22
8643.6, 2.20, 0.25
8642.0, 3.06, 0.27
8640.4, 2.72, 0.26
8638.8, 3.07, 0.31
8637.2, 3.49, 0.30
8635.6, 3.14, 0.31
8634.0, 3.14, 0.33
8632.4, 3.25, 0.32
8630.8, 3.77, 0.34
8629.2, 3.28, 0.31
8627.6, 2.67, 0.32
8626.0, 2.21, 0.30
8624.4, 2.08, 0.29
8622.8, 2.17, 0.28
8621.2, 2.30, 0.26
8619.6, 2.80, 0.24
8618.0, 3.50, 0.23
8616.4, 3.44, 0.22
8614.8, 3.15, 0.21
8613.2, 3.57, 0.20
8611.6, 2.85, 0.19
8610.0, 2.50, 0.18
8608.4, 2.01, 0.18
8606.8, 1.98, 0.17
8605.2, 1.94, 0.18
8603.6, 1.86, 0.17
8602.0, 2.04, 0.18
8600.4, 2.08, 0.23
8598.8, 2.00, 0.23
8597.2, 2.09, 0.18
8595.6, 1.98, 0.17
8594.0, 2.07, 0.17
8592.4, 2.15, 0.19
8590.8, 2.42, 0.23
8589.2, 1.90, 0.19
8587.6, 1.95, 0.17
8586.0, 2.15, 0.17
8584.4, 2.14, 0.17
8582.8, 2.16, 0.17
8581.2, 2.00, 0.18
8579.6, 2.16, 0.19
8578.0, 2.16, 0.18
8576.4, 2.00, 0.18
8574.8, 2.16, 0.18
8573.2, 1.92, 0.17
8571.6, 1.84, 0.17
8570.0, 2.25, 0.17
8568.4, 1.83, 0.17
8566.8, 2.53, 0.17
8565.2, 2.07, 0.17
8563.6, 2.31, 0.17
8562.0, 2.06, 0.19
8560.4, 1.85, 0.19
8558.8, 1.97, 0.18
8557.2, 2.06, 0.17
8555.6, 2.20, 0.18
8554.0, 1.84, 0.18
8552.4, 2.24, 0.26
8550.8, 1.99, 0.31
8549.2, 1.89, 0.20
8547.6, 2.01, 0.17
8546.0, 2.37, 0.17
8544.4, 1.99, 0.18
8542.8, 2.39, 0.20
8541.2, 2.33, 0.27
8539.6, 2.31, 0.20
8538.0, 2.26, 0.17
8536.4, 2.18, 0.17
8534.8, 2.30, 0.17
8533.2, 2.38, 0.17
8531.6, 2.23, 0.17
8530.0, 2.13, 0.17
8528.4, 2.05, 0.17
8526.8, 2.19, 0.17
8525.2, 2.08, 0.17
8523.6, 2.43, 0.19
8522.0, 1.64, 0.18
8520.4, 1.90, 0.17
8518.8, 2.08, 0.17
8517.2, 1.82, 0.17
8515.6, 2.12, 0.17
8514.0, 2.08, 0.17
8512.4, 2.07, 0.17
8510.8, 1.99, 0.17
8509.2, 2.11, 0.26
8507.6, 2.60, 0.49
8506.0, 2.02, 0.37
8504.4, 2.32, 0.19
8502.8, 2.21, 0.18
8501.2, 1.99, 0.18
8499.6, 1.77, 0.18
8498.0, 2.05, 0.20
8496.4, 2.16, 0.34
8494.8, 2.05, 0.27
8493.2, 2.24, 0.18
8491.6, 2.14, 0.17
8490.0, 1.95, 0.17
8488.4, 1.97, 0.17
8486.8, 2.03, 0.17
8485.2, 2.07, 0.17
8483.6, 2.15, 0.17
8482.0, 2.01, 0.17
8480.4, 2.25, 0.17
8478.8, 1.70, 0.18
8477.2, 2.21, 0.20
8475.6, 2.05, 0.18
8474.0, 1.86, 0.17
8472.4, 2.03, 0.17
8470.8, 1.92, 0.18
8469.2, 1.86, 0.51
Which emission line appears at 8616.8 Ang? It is [S II]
